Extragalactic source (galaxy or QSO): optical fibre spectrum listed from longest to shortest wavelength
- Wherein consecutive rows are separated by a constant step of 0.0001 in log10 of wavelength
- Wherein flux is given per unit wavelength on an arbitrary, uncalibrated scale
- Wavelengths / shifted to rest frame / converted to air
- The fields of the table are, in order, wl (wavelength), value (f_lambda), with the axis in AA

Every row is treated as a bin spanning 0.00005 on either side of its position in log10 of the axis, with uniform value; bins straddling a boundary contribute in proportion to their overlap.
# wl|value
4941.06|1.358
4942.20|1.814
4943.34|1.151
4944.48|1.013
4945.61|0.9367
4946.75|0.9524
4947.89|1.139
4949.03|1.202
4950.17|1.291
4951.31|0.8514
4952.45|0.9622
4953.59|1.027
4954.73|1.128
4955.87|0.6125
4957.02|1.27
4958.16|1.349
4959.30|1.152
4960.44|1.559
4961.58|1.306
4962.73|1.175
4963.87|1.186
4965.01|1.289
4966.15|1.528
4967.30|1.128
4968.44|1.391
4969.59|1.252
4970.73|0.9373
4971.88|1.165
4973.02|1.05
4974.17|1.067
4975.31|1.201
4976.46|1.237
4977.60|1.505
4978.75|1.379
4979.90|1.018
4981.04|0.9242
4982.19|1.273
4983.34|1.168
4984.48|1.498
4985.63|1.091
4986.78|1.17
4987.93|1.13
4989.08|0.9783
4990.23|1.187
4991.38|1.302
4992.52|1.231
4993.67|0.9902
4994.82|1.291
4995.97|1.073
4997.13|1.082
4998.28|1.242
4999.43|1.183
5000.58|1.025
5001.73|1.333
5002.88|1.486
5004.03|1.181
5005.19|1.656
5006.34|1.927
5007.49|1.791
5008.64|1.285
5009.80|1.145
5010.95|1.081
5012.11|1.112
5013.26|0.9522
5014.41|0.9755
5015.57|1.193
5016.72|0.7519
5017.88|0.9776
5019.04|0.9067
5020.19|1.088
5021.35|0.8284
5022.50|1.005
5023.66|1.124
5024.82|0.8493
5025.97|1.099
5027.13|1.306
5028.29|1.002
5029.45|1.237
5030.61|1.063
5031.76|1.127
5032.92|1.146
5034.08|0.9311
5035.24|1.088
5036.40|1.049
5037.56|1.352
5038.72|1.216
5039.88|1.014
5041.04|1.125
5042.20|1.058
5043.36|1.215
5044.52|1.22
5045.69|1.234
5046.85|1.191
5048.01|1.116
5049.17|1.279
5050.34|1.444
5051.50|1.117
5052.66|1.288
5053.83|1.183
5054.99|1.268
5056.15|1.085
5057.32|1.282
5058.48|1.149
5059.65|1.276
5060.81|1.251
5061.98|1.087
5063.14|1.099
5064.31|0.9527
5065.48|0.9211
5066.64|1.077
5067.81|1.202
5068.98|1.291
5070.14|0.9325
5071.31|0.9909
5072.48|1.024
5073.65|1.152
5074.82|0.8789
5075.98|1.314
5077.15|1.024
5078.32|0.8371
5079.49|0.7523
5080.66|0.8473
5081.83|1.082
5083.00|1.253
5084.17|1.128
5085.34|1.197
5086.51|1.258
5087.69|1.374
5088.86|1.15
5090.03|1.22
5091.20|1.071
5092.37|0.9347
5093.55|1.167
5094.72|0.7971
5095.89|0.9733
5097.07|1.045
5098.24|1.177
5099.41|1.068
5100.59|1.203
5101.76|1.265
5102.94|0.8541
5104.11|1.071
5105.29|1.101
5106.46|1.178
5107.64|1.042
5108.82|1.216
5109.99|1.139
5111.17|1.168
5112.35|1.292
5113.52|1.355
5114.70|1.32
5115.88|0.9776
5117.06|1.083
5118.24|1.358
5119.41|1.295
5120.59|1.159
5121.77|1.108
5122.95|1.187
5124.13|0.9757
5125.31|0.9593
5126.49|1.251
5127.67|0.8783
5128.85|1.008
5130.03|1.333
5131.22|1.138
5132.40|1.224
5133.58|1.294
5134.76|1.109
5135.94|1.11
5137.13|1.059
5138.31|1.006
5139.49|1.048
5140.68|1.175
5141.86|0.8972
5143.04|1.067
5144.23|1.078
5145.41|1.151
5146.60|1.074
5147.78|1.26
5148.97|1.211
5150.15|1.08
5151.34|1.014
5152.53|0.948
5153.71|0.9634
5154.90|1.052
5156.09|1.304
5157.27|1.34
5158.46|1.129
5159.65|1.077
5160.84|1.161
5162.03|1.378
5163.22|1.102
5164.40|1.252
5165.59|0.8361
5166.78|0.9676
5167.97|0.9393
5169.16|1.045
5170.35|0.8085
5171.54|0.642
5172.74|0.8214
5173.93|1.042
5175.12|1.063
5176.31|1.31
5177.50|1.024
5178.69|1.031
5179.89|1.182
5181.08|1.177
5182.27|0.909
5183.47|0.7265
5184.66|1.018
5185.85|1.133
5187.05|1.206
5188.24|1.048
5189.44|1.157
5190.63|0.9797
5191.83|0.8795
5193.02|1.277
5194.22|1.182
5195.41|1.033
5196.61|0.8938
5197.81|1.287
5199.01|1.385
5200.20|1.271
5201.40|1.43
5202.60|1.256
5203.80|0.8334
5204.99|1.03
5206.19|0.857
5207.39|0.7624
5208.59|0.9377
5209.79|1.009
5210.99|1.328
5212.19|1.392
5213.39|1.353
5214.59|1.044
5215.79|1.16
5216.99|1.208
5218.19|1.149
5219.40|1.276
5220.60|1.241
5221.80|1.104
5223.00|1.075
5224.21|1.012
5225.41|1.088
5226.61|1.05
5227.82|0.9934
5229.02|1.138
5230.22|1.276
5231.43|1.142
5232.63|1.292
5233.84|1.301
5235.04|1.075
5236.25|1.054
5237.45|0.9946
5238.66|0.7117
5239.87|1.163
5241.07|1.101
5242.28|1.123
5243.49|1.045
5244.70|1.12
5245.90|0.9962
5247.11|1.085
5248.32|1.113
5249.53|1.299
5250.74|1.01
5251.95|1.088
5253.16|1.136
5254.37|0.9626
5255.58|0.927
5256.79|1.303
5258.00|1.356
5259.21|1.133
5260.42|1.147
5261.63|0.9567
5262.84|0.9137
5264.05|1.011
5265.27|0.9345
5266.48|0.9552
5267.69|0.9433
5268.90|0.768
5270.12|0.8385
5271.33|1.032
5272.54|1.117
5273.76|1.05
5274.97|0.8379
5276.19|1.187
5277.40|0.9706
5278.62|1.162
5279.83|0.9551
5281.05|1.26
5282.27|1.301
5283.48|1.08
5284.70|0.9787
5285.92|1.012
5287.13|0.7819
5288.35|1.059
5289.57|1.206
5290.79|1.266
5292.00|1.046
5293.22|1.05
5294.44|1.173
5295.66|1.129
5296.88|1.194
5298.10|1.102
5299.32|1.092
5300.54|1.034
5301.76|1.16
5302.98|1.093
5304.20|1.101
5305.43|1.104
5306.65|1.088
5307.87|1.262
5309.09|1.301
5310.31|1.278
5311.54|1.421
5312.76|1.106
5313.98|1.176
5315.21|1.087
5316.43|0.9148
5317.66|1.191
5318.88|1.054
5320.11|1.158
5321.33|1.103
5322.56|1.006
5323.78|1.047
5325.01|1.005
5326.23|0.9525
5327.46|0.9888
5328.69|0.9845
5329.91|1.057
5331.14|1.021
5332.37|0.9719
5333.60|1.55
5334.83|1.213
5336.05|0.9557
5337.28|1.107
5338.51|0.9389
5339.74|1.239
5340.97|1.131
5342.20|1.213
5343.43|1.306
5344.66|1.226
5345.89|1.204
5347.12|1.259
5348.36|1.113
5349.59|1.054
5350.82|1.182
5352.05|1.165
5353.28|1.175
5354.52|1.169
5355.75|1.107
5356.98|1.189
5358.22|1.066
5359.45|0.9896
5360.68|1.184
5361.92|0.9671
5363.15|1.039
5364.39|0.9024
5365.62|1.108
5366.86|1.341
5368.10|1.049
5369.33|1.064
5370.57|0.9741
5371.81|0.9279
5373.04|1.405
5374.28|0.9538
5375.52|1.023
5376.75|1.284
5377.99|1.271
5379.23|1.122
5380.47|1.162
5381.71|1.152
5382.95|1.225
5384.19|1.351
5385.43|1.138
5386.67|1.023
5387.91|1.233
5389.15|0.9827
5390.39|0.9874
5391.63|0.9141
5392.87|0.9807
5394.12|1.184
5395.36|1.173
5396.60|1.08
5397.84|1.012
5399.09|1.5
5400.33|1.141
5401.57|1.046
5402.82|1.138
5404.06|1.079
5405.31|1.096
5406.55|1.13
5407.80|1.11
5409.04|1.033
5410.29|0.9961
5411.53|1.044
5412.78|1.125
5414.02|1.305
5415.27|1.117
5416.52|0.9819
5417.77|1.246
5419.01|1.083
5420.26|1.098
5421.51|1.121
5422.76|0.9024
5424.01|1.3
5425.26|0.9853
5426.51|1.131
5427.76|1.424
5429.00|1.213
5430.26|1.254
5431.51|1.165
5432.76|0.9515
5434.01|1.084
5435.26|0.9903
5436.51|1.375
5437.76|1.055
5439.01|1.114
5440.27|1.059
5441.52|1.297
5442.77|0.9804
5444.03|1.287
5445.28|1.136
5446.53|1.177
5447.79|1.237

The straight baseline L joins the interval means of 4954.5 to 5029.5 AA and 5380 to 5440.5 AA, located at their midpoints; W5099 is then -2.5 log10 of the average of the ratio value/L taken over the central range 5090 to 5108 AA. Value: 0.095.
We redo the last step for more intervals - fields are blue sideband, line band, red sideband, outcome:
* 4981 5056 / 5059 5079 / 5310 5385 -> 0.083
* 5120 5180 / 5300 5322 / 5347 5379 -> -0.040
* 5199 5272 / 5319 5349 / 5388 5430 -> -0.009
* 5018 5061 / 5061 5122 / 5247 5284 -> 0.013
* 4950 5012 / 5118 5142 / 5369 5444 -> 0.057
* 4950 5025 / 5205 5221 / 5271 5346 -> 0.002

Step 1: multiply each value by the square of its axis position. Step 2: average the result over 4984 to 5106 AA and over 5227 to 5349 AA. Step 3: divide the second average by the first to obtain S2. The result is 1.1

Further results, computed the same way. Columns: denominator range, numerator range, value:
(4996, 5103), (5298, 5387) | 1.11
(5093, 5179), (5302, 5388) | 1.11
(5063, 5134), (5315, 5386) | 1.11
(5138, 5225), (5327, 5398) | 1.10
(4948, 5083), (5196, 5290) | 1.03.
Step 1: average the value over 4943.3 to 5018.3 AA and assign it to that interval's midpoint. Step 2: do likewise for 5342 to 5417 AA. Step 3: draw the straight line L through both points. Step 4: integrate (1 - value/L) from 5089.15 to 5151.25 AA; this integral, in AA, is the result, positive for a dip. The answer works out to 2.33 AA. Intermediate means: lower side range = 1.18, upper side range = 1.12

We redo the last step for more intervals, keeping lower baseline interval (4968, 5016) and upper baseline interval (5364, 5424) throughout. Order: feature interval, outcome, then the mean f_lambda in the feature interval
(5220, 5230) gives 0.54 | 1.1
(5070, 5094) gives 2.34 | 1.08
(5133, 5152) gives 1.24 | 1.1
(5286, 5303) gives 0.64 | 1.1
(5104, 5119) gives 0.06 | 1.18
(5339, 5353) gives -0.77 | 1.19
